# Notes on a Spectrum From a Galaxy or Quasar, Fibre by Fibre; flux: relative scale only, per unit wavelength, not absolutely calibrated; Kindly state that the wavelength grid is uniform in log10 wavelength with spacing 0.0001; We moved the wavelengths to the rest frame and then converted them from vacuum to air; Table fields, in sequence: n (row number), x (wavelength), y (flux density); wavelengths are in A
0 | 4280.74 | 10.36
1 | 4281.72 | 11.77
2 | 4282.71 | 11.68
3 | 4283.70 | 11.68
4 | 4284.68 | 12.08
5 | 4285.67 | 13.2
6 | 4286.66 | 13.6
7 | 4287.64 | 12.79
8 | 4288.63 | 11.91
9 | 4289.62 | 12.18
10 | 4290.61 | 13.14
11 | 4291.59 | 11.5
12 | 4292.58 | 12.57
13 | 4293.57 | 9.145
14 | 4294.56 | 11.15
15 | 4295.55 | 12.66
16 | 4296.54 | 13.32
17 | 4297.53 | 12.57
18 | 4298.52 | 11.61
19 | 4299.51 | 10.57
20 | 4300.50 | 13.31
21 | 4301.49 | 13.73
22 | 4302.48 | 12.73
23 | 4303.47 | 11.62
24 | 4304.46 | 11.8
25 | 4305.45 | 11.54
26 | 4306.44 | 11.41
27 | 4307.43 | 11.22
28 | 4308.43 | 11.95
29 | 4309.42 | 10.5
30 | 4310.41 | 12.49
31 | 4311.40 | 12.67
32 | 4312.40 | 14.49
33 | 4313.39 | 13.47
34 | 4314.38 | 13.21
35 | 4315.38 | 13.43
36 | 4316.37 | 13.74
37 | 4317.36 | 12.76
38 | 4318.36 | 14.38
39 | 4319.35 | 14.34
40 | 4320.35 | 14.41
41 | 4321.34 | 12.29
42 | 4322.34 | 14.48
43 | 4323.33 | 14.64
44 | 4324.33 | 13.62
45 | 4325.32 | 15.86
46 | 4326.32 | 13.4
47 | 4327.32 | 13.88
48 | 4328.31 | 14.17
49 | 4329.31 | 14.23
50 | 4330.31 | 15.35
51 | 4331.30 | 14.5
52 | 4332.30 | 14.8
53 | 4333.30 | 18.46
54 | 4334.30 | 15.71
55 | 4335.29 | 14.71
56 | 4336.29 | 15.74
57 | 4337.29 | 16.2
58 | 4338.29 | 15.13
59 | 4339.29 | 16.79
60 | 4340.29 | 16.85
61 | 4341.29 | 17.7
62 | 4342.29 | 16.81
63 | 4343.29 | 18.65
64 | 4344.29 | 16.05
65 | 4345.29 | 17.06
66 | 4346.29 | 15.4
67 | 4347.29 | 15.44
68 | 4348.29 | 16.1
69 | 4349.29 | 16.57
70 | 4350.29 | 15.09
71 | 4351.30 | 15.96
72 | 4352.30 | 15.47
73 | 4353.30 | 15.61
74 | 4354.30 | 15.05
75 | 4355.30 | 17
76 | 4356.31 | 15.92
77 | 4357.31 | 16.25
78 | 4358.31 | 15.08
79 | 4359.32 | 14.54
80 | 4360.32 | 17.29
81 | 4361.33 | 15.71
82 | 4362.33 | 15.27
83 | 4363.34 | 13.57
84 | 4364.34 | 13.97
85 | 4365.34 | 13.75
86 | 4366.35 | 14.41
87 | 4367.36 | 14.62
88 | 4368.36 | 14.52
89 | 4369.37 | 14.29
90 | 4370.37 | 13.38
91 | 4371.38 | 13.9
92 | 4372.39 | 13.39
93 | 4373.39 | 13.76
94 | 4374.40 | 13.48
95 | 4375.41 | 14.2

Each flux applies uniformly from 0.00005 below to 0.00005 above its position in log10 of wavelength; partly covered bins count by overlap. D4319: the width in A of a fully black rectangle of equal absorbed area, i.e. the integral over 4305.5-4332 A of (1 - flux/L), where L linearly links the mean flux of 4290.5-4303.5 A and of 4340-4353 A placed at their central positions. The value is 1.0 A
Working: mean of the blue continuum 12.1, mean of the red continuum 16.4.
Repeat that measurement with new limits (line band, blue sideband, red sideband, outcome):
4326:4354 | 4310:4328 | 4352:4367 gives -2.4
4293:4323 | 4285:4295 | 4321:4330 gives 1.3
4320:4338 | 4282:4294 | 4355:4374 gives -1.7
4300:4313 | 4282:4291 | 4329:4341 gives 1.4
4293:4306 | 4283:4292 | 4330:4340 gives 1.3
